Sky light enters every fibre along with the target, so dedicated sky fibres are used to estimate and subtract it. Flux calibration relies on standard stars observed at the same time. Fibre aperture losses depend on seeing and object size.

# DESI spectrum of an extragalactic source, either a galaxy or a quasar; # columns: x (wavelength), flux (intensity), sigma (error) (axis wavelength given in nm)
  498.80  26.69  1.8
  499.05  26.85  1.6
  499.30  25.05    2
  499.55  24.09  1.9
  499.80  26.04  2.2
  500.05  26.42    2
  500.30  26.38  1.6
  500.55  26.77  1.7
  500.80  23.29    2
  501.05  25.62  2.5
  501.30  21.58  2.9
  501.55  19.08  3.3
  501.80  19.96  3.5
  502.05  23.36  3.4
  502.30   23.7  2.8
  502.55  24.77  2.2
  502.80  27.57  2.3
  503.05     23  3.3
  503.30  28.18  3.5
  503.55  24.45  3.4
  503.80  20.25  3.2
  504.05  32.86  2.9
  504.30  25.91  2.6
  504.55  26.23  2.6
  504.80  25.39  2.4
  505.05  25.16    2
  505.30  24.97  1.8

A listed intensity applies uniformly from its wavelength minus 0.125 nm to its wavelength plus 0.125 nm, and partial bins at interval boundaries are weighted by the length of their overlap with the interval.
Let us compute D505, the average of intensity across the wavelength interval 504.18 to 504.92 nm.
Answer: 25.8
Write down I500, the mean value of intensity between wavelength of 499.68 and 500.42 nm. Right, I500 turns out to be 26.3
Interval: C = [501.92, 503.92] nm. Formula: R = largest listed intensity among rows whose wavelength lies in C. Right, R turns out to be 28.18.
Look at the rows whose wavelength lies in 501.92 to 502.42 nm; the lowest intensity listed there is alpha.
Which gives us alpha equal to 23.36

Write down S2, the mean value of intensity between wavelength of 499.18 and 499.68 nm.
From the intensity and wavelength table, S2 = 24.6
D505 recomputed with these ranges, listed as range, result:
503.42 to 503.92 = 22.4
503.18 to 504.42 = 26.3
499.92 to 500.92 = 25.7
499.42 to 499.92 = 25.1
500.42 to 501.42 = 24.3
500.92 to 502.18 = 21.9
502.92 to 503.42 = 25.6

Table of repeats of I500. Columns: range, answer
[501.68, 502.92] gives 23.9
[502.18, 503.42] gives 25.4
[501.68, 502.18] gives 21.7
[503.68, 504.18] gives 26.6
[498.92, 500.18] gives 25.7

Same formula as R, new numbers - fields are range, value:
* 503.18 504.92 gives 32.86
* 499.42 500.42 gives 26.42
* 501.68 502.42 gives 23.7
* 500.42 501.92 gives 26.77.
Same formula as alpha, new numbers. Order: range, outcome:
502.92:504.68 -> 20.25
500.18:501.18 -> 23.29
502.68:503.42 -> 23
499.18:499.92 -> 24.09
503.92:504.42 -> 25.91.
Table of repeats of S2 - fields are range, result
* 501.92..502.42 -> 23.5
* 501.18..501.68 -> 20.3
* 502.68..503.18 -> 25.3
